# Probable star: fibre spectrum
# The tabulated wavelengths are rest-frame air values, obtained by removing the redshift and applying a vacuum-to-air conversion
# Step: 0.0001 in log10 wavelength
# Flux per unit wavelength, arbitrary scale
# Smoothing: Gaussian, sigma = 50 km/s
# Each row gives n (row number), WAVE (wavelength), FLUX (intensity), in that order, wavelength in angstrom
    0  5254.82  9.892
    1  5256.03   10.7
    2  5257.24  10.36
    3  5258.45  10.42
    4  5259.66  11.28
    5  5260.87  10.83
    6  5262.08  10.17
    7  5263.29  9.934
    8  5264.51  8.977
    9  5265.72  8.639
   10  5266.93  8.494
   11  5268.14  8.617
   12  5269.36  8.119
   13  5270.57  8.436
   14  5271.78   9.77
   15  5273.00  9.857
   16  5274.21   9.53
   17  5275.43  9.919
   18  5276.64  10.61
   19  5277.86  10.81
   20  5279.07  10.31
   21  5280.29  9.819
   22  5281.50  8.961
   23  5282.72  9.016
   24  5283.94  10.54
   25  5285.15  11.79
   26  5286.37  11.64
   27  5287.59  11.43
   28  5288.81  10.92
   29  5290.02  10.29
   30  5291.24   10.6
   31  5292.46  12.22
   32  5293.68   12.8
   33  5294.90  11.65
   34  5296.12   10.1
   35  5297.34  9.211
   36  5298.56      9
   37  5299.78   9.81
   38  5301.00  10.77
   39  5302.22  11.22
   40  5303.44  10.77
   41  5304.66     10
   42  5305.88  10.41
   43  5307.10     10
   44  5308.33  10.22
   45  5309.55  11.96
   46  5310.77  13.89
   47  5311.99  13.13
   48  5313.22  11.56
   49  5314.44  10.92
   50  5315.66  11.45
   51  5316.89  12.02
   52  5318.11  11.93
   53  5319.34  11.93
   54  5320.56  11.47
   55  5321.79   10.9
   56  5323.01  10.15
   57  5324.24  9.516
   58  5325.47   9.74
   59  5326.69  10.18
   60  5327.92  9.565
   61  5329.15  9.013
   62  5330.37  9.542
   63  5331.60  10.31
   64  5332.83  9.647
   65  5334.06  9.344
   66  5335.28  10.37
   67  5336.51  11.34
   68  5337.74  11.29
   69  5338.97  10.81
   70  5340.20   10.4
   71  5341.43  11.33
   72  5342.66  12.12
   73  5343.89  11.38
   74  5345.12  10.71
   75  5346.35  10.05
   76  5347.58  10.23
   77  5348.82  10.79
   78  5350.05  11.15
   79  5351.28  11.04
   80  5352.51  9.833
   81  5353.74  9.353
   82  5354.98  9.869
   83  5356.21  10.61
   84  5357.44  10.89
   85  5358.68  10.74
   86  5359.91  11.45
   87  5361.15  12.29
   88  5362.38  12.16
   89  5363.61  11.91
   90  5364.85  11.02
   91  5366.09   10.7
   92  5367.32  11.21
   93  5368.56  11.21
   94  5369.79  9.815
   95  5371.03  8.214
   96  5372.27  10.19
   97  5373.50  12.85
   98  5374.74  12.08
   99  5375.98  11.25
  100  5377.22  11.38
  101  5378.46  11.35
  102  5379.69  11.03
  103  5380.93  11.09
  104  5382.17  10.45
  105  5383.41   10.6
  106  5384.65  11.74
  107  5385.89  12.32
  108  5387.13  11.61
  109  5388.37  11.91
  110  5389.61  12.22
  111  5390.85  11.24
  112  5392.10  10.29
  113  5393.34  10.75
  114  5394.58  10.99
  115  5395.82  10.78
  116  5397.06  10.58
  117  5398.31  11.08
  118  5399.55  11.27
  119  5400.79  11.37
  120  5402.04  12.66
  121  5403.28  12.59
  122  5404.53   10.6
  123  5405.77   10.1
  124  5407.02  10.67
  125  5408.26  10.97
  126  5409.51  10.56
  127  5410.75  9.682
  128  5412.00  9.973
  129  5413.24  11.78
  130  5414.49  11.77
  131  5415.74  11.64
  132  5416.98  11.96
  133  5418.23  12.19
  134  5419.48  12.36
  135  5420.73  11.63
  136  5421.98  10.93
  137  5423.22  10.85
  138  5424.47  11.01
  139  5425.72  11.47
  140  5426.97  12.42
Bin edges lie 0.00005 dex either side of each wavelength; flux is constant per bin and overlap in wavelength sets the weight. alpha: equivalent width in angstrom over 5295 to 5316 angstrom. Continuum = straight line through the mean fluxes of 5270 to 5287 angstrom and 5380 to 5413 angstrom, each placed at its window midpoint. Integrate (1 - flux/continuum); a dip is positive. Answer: -1.12 angstrom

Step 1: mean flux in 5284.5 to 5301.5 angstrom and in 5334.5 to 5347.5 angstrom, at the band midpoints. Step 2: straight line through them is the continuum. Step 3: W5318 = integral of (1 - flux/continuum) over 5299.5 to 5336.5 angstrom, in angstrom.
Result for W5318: 0.6 angstrom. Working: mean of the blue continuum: 10.9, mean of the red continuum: 10.9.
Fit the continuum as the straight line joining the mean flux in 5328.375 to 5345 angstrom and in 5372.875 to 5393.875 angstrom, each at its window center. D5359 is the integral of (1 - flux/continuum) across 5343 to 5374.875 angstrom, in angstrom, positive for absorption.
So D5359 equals 0.37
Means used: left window 10.5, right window 11.4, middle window 10.8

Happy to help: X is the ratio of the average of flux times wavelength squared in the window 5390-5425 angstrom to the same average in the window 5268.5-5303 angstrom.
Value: 1.13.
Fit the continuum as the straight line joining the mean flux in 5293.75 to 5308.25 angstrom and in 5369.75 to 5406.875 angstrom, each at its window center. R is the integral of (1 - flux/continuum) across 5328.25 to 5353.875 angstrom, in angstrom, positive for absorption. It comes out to 0.6 angstrom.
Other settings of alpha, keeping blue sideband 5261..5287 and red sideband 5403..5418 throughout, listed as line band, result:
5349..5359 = 0.04 angstrom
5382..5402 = -0.76 angstrom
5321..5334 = 0.48 angstrom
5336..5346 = -0.75 angstrom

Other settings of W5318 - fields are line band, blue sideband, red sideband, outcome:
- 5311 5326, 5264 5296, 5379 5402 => -1.1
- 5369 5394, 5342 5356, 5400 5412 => -0.7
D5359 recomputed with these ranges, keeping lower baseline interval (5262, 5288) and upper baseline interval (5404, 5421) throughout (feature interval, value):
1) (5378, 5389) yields -0.5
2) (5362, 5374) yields -0.2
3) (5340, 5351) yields -0.5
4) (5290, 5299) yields -0.8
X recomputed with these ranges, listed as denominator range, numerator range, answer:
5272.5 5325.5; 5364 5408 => 1.06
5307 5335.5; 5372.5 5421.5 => 1.08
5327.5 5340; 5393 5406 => 1.13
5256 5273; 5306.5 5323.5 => 1.23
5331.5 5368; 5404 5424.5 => 1.05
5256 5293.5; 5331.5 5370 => 1.10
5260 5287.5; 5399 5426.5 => 1.21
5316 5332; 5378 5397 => 1.09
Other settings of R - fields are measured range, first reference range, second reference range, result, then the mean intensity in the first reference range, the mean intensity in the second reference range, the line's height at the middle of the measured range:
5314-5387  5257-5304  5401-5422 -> -0.2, 10.2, 11.3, 10.8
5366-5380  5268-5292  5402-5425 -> -0.1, 10.1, 11.2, 10.9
